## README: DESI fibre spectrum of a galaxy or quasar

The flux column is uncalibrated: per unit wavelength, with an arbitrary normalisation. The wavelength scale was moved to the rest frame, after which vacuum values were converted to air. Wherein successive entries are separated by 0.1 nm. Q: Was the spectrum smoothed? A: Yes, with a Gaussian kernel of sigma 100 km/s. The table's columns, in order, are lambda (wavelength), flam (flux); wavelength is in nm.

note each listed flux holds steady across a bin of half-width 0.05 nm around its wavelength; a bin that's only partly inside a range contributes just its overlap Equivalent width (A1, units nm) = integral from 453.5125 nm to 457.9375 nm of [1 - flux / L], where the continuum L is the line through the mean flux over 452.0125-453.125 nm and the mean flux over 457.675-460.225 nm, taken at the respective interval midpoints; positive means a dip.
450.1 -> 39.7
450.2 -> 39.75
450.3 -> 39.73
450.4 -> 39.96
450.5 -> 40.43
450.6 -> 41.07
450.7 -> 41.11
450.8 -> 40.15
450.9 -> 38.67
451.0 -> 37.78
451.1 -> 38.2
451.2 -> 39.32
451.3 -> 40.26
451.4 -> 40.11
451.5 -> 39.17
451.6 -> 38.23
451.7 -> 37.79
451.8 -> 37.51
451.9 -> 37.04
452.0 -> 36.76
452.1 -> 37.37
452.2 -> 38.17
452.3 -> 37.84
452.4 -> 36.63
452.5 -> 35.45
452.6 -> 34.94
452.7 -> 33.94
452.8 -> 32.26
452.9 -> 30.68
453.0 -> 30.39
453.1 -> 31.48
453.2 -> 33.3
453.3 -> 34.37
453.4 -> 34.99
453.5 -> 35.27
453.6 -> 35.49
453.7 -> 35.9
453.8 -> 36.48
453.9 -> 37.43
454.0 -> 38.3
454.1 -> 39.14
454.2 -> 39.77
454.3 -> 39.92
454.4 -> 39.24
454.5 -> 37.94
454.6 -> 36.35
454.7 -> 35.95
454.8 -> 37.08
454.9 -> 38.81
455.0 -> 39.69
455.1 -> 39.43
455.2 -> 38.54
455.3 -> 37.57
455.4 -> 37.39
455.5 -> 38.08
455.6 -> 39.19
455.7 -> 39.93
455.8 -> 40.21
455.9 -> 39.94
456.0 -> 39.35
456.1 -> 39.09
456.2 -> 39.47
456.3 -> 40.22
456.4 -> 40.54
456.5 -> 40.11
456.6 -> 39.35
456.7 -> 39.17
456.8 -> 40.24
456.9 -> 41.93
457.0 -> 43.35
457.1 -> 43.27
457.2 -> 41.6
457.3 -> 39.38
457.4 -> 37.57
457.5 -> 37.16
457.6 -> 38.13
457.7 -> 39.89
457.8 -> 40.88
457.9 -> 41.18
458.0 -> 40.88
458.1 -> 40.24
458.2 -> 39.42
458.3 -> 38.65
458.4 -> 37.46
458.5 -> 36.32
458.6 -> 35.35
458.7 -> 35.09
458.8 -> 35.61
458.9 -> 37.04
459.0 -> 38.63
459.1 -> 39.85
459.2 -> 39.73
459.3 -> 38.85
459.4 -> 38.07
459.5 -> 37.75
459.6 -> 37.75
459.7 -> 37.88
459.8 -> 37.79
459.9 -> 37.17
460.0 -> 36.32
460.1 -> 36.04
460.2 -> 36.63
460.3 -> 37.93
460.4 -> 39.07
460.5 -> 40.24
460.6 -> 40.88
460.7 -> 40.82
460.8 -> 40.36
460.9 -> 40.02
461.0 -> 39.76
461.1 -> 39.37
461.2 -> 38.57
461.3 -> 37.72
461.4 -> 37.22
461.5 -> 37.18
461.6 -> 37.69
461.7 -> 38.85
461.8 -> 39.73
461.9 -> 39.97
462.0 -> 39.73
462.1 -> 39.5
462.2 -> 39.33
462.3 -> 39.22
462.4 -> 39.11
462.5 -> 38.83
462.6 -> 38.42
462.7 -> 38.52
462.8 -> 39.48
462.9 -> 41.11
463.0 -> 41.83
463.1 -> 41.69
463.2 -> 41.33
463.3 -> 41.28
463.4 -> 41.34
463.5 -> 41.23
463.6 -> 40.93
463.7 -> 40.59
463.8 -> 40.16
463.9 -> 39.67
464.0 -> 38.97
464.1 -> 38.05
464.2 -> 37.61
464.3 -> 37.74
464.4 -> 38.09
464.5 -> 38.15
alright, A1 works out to -0.33 nm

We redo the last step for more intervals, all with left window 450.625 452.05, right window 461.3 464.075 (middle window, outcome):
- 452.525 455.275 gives 0.20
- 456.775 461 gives 0.05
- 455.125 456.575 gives 0.00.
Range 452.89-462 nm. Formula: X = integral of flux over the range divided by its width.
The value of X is 38.3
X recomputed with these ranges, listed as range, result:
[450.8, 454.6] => 36.7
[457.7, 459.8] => 38.4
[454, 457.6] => 39.3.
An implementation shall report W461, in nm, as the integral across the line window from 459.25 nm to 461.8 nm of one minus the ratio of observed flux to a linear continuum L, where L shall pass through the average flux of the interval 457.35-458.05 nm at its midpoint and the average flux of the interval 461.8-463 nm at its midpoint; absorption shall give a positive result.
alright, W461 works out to 0.067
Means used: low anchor 39.4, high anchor 39.5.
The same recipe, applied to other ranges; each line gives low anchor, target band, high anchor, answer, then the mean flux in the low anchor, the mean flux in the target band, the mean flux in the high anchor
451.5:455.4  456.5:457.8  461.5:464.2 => -0.08 nm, 36.6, 40.1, 39.8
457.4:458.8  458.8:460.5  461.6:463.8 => 0.04 nm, 38.4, 37.9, 40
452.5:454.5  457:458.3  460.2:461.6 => -0.09 nm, 35.5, 40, 39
